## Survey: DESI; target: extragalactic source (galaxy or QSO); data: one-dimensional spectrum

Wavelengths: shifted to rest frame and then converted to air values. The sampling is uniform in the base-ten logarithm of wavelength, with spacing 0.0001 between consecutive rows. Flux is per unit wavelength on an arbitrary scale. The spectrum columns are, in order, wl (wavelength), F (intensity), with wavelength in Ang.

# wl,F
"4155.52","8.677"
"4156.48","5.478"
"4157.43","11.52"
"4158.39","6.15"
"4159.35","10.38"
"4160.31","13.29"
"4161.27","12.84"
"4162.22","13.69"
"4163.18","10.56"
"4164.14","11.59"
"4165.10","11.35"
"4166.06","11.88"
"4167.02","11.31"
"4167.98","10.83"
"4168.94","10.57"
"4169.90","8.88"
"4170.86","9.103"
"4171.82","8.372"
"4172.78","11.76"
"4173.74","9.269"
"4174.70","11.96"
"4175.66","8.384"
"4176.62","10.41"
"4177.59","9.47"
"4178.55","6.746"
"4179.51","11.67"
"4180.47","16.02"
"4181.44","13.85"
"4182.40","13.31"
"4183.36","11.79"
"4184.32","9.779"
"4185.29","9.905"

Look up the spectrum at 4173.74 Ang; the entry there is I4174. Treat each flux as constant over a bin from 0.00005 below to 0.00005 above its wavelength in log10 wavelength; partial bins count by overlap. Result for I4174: 9.269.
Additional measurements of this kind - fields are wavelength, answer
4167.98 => 10.83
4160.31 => 13.29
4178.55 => 6.746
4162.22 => 13.69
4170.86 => 9.103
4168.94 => 10.57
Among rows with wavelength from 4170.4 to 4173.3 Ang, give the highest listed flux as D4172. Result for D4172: 11.76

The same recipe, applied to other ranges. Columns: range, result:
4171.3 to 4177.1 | 11.96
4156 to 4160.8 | 13.29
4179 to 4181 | 16.02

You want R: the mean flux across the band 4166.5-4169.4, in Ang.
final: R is 10.9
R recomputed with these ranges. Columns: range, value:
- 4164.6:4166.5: 11.6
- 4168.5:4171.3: 9.51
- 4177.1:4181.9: 11.5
